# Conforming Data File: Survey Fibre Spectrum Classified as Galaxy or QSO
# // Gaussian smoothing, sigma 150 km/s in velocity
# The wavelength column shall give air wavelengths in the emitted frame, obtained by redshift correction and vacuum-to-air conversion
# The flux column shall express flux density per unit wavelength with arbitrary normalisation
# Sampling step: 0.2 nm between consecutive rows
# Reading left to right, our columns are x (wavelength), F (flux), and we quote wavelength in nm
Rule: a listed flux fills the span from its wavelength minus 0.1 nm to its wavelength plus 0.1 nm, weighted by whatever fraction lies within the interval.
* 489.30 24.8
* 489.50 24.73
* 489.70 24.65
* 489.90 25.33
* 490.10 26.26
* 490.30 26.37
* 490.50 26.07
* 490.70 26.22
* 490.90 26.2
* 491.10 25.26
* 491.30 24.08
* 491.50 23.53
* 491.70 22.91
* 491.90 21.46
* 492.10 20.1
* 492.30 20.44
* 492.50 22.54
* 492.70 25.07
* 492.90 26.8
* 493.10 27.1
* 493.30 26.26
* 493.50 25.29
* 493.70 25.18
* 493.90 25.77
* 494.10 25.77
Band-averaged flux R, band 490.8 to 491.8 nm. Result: 24.4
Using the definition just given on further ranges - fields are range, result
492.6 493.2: 26.3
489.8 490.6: 26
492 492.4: 20.3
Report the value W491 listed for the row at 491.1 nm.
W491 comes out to 25.26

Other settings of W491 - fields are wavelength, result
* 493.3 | 26.26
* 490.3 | 26.37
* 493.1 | 27.1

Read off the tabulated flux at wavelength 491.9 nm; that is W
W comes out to 21.46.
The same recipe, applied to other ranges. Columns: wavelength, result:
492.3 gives 20.44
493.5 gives 25.29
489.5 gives 24.73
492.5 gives 22.54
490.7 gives 26.22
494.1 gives 25.77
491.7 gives 22.91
